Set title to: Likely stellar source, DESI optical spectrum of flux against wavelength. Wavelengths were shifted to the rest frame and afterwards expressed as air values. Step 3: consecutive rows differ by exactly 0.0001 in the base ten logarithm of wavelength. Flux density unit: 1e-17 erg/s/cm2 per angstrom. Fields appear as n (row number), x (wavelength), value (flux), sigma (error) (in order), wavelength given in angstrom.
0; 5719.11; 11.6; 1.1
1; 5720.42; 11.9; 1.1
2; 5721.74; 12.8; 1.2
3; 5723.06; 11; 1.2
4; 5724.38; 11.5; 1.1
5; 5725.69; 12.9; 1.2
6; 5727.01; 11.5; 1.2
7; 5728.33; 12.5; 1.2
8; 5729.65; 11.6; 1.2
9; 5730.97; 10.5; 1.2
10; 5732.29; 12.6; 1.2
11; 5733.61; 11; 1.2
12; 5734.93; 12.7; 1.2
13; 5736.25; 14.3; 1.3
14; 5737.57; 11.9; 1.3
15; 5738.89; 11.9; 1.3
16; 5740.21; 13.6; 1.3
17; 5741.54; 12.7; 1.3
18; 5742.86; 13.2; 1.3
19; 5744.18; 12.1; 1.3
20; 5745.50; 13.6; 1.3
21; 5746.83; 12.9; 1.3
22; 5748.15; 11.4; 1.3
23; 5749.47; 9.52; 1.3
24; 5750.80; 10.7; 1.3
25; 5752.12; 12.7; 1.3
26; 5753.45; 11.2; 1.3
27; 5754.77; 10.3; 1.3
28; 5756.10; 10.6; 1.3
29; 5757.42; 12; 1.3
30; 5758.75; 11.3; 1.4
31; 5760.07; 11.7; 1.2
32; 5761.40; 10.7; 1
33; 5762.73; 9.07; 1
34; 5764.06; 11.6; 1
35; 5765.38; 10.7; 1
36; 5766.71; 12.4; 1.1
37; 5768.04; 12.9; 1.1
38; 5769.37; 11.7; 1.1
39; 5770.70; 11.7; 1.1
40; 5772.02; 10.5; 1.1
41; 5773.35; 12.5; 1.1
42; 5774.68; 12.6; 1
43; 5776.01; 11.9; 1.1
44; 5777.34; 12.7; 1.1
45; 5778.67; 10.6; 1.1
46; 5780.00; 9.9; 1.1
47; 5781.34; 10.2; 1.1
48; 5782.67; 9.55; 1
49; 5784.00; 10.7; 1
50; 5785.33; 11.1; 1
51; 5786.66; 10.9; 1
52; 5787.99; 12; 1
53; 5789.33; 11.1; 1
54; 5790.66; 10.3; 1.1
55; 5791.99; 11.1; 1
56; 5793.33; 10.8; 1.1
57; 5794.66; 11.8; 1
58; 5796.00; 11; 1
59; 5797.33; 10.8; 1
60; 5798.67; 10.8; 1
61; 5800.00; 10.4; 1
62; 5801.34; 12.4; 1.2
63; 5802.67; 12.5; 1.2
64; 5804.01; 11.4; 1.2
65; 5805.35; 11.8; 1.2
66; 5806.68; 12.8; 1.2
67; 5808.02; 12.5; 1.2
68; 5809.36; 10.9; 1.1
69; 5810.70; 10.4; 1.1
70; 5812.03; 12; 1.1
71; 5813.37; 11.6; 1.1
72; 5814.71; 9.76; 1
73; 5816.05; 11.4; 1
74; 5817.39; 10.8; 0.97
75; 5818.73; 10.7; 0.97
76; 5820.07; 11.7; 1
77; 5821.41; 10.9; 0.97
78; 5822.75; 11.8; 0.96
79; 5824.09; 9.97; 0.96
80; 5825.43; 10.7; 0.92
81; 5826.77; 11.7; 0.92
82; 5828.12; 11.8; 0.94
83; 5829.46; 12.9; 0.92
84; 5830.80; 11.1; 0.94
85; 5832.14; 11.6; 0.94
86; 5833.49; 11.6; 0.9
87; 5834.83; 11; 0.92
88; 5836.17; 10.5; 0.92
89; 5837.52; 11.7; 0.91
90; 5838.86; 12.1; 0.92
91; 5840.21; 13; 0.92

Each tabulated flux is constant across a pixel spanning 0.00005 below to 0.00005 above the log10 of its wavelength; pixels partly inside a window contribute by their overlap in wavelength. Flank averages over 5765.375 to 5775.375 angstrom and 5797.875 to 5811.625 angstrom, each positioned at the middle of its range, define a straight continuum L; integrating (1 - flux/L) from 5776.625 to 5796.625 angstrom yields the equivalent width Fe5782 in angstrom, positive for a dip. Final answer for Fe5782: 1.46 angstrom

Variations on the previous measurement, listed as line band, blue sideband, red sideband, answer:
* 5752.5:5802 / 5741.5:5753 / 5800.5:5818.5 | 2.55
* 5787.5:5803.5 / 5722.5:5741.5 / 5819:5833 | 0.54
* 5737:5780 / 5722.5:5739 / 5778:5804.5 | -0.59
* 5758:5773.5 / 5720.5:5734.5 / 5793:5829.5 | 0.30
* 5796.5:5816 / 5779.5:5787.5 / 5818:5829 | -1.01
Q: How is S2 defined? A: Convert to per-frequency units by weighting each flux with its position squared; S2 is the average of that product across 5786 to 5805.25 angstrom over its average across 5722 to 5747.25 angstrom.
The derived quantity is 0.9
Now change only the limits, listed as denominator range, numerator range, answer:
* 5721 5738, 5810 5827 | 0.94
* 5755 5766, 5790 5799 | 1.01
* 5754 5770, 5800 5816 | 1.05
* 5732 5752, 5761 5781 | 0.94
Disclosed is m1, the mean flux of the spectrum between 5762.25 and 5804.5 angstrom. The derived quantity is 11.2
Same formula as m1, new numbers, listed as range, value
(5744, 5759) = 11.5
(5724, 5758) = 12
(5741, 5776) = 11.6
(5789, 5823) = 11.3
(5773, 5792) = 11.1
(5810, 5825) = 11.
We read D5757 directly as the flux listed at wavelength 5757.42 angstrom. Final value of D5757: 12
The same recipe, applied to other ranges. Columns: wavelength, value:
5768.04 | 12.9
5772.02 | 10.5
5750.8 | 10.7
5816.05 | 11.4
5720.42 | 11.9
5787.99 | 12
